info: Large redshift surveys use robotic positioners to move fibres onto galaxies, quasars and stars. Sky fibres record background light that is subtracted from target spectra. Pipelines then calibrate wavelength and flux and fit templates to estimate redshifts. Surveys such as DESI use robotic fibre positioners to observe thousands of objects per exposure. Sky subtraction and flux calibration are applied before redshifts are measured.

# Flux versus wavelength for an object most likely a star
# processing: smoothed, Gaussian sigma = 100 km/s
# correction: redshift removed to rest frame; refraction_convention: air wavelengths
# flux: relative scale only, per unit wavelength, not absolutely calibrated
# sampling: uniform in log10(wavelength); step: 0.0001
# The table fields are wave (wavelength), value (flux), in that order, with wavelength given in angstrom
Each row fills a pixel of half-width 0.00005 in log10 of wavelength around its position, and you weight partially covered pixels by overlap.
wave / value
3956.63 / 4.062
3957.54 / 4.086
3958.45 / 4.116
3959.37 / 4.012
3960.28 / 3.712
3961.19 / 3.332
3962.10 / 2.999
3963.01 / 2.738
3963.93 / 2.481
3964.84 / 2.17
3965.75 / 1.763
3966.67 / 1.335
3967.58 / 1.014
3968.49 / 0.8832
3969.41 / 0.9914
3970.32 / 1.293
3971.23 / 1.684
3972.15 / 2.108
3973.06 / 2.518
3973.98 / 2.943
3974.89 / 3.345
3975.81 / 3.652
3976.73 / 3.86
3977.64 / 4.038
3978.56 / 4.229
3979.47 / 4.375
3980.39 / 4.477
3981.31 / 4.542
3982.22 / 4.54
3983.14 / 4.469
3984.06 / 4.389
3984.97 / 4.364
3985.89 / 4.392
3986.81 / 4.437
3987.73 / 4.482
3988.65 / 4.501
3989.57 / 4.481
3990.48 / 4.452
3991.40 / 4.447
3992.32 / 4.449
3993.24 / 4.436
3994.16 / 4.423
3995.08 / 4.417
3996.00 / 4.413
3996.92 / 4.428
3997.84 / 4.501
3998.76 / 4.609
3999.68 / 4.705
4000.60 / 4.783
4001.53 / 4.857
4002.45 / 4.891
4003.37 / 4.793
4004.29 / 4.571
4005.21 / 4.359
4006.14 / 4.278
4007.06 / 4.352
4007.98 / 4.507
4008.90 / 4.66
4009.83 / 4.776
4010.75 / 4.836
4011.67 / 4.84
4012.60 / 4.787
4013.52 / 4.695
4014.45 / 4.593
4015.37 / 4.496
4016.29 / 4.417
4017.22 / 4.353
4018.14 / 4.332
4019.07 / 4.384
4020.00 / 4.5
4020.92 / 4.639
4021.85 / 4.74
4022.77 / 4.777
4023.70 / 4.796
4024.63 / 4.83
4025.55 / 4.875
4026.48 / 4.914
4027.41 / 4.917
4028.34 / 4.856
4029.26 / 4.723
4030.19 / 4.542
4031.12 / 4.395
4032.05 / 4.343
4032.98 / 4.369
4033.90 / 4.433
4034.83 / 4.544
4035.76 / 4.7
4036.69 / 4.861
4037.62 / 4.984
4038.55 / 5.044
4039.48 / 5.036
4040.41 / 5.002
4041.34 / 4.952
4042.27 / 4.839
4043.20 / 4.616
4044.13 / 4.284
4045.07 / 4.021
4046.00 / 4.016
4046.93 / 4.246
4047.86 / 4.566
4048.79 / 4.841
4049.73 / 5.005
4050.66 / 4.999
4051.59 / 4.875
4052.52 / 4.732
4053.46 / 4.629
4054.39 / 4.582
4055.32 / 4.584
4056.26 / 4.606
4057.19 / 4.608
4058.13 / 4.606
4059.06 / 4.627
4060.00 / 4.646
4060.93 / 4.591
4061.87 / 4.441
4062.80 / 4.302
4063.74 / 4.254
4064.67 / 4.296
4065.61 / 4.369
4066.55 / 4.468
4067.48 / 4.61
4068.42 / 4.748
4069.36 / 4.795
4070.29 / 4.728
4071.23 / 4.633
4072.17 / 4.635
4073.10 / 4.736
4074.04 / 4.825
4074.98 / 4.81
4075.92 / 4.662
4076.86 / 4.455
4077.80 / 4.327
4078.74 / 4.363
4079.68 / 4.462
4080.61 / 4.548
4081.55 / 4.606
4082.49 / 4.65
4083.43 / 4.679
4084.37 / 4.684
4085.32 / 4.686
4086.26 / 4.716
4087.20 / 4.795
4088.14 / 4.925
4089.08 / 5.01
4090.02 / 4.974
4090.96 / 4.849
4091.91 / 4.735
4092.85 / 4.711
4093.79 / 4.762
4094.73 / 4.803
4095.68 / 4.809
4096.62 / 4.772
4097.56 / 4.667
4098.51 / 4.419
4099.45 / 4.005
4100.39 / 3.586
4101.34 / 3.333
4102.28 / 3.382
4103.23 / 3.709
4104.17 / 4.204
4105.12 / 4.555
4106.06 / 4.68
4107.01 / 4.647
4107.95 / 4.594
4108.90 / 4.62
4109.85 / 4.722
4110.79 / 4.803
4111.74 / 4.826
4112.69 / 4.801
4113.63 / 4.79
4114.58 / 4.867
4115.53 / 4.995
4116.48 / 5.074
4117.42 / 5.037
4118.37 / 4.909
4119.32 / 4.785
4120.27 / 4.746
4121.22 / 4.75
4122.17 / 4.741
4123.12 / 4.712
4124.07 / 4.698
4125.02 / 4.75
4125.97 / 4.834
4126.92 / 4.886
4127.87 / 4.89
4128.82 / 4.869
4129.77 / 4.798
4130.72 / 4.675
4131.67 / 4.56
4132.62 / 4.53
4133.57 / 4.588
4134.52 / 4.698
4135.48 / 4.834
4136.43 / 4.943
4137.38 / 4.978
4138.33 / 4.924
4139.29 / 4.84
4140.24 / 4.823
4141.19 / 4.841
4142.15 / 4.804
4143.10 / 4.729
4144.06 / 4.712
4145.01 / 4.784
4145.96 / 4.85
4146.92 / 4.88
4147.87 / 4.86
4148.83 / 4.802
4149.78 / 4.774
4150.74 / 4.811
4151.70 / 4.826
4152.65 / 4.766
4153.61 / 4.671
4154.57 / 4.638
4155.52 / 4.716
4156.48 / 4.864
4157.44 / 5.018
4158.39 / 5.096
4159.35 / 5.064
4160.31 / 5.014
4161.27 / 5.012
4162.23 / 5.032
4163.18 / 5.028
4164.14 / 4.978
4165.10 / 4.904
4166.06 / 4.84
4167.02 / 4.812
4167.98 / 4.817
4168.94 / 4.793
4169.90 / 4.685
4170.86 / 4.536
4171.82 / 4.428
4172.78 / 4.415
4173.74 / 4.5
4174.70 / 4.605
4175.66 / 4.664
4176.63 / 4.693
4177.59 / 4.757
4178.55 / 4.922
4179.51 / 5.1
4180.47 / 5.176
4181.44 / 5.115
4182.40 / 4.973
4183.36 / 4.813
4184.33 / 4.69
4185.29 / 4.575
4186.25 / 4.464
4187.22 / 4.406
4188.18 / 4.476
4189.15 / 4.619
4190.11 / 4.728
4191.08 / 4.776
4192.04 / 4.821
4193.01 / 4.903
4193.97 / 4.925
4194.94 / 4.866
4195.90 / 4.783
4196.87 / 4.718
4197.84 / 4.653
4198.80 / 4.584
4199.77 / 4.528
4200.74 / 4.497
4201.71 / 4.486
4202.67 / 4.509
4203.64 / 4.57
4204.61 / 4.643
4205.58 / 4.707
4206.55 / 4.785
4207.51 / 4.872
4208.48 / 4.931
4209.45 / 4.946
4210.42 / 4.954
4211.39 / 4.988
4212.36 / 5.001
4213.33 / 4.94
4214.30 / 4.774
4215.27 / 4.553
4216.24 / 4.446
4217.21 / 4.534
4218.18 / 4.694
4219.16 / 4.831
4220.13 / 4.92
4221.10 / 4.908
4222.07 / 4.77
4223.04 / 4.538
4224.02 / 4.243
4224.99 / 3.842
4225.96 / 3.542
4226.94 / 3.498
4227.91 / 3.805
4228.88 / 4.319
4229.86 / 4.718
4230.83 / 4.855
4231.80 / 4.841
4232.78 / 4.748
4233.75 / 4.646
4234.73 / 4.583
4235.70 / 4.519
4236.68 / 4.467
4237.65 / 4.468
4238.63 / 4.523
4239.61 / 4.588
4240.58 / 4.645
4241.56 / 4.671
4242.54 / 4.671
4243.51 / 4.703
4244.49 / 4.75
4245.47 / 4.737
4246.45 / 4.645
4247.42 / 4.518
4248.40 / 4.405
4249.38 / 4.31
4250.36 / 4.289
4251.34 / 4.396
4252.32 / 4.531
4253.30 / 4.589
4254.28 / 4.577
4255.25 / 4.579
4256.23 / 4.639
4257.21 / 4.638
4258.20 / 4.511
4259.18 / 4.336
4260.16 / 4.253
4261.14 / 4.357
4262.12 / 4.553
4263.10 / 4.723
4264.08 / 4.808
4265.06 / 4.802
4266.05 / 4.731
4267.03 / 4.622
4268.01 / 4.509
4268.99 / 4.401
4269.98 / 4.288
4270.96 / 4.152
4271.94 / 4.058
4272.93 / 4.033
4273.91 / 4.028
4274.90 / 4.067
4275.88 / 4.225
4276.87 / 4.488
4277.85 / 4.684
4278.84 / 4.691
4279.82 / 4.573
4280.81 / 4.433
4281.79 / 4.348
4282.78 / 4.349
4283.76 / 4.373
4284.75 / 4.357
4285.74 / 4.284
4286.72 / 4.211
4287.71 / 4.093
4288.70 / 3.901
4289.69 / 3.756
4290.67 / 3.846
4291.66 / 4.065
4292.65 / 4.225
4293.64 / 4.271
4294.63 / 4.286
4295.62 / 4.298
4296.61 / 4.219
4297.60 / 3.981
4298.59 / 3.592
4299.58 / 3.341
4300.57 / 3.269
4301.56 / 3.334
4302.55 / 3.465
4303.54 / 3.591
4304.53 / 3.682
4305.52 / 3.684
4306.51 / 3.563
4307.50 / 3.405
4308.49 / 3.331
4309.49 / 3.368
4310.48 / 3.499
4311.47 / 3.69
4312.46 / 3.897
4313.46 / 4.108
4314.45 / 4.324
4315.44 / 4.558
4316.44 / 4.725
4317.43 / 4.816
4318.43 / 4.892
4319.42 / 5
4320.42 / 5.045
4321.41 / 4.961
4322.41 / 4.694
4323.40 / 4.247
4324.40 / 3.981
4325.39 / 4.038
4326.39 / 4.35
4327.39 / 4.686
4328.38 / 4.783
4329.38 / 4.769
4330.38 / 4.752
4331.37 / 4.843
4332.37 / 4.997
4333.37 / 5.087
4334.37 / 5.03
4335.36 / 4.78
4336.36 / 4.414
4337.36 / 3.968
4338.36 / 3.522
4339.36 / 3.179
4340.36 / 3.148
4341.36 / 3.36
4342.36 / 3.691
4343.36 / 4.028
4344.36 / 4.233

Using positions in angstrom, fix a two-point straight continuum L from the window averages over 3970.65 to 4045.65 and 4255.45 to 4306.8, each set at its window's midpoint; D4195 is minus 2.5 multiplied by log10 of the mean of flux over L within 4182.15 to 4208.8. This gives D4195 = -0.101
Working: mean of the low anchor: 4.43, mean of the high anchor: 4.2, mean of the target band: 4.69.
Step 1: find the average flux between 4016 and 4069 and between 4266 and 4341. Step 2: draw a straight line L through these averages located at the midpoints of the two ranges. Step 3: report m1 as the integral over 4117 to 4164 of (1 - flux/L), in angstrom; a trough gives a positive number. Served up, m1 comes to -3.9 angstrom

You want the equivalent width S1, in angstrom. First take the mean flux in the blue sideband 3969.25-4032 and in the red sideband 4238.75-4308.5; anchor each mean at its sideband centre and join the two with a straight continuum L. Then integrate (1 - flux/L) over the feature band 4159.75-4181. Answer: -2.6 angstrom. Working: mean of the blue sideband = 4.3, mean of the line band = 4.81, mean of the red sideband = 4.26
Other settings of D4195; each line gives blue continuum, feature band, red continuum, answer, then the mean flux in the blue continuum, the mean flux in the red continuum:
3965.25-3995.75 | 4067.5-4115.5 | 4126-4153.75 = -0.04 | 3.51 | 4.79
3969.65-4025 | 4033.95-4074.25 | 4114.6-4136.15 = -0.03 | 4.28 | 4.79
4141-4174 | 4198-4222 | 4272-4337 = -0.03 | 4.81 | 4.22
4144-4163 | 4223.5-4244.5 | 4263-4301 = 0.01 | 4.87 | 4.24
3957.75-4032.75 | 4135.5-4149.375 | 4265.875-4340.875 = -0.18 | 4.03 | 4.2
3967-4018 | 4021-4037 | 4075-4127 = -0.11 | 4.06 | 4.62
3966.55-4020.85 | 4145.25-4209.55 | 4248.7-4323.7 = -0.15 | 4.05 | 4.23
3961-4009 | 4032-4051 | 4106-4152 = -0.12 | 3.74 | 4.79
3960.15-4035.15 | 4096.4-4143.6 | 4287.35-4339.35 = -0.14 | 4.05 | 4.17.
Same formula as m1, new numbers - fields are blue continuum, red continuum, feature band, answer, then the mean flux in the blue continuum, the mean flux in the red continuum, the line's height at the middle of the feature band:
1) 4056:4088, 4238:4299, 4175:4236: -2.8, 4.59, 4.39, 4.45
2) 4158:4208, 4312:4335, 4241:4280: 1.7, 4.76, 4.64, 4.69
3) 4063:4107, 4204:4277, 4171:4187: -0.7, 4.53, 4.54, 4.53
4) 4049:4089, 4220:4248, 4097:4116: 0.8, 4.63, 4.5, 4.6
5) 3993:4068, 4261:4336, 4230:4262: -1.7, 4.61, 4.27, 4.33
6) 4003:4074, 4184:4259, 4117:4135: -0.6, 4.62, 4.6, 4.61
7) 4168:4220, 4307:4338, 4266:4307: 3.7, 4.73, 4.42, 4.5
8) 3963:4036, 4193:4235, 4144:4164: -1.8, 4.09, 4.62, 4.47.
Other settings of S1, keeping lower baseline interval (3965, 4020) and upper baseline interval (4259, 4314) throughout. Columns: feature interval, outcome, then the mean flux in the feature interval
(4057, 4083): -3.6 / 4.56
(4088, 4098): -2.0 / 4.82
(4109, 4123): -2.8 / 4.84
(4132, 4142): -1.9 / 4.8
